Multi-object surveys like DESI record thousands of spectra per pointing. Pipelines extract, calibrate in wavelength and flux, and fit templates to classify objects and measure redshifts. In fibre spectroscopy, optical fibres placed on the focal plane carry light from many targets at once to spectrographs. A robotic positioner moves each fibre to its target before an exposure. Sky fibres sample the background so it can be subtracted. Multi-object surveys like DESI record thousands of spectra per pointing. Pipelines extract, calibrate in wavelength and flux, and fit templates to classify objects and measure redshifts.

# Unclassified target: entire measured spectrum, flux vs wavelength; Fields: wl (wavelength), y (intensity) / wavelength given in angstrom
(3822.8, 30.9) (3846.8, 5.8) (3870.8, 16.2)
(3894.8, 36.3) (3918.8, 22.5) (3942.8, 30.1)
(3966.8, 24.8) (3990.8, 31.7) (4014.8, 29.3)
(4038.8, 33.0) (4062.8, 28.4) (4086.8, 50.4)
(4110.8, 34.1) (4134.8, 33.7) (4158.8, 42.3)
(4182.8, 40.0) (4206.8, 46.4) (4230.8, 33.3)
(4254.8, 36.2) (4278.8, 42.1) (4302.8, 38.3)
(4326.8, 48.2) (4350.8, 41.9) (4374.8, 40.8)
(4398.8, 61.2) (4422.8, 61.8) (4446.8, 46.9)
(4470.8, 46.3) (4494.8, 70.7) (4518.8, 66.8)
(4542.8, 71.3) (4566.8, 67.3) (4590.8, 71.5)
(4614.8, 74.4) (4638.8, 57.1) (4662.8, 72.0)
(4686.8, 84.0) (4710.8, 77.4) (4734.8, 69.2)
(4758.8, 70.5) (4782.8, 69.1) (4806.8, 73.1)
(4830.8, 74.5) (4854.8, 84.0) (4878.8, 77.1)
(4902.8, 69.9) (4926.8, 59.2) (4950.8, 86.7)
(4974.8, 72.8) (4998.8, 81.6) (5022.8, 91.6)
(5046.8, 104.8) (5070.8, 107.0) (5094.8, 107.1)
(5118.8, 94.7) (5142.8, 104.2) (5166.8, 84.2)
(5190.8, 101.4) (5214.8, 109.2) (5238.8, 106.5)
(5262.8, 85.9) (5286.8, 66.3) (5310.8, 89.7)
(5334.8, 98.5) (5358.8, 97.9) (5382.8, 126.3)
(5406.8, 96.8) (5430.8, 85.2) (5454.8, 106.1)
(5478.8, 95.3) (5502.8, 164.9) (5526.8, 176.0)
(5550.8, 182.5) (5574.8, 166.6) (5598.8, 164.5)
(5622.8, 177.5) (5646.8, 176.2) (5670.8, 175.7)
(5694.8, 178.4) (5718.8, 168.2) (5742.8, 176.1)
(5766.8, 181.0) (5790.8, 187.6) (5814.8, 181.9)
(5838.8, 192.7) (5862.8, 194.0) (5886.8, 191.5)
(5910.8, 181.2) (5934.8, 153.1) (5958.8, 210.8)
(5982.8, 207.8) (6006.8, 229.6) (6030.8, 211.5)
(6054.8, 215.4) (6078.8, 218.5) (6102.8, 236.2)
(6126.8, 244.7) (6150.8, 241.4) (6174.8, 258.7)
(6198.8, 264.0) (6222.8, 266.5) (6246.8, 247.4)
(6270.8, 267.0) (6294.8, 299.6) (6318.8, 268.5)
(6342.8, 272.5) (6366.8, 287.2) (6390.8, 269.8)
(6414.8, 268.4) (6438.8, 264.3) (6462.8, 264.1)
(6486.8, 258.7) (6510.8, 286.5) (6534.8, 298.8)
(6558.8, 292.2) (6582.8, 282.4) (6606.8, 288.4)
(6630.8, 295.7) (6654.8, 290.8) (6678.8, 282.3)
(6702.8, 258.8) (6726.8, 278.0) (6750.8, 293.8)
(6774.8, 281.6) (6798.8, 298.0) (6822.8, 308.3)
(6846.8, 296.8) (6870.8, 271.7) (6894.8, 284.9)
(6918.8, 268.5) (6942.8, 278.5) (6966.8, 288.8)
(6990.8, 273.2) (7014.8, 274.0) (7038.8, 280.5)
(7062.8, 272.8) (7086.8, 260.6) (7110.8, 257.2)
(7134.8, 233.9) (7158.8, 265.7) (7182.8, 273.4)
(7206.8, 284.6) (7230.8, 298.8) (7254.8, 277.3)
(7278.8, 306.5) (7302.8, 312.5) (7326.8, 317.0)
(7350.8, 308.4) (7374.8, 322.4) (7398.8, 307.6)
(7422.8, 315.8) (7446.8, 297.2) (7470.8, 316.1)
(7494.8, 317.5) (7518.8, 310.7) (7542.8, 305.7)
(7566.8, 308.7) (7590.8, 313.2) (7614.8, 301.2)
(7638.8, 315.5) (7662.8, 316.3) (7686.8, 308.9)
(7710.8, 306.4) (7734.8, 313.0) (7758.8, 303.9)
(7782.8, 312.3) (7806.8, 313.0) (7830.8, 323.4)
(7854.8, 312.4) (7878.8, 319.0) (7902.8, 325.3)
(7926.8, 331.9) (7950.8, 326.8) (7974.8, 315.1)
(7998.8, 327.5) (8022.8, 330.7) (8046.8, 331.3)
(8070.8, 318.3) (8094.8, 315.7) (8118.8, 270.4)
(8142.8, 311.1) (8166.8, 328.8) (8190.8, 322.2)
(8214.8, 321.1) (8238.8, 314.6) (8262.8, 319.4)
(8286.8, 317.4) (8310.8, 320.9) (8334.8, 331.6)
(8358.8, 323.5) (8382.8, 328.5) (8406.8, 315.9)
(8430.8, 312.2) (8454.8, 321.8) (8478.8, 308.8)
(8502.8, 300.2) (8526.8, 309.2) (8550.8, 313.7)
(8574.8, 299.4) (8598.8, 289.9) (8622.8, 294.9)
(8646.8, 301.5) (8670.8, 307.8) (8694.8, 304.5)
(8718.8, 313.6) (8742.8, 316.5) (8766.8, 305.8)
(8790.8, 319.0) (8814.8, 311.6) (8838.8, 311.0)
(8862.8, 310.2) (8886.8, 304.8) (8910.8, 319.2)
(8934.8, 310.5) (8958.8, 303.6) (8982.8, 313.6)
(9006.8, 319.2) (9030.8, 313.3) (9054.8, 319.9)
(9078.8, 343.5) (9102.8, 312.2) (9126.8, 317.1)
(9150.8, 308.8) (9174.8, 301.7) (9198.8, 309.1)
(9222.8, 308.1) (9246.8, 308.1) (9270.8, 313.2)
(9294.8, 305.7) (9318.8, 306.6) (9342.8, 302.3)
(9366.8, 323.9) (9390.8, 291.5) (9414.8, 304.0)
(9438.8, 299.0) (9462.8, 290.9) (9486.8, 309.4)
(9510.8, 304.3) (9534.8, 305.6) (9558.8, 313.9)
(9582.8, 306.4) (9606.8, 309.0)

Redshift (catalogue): 0.38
